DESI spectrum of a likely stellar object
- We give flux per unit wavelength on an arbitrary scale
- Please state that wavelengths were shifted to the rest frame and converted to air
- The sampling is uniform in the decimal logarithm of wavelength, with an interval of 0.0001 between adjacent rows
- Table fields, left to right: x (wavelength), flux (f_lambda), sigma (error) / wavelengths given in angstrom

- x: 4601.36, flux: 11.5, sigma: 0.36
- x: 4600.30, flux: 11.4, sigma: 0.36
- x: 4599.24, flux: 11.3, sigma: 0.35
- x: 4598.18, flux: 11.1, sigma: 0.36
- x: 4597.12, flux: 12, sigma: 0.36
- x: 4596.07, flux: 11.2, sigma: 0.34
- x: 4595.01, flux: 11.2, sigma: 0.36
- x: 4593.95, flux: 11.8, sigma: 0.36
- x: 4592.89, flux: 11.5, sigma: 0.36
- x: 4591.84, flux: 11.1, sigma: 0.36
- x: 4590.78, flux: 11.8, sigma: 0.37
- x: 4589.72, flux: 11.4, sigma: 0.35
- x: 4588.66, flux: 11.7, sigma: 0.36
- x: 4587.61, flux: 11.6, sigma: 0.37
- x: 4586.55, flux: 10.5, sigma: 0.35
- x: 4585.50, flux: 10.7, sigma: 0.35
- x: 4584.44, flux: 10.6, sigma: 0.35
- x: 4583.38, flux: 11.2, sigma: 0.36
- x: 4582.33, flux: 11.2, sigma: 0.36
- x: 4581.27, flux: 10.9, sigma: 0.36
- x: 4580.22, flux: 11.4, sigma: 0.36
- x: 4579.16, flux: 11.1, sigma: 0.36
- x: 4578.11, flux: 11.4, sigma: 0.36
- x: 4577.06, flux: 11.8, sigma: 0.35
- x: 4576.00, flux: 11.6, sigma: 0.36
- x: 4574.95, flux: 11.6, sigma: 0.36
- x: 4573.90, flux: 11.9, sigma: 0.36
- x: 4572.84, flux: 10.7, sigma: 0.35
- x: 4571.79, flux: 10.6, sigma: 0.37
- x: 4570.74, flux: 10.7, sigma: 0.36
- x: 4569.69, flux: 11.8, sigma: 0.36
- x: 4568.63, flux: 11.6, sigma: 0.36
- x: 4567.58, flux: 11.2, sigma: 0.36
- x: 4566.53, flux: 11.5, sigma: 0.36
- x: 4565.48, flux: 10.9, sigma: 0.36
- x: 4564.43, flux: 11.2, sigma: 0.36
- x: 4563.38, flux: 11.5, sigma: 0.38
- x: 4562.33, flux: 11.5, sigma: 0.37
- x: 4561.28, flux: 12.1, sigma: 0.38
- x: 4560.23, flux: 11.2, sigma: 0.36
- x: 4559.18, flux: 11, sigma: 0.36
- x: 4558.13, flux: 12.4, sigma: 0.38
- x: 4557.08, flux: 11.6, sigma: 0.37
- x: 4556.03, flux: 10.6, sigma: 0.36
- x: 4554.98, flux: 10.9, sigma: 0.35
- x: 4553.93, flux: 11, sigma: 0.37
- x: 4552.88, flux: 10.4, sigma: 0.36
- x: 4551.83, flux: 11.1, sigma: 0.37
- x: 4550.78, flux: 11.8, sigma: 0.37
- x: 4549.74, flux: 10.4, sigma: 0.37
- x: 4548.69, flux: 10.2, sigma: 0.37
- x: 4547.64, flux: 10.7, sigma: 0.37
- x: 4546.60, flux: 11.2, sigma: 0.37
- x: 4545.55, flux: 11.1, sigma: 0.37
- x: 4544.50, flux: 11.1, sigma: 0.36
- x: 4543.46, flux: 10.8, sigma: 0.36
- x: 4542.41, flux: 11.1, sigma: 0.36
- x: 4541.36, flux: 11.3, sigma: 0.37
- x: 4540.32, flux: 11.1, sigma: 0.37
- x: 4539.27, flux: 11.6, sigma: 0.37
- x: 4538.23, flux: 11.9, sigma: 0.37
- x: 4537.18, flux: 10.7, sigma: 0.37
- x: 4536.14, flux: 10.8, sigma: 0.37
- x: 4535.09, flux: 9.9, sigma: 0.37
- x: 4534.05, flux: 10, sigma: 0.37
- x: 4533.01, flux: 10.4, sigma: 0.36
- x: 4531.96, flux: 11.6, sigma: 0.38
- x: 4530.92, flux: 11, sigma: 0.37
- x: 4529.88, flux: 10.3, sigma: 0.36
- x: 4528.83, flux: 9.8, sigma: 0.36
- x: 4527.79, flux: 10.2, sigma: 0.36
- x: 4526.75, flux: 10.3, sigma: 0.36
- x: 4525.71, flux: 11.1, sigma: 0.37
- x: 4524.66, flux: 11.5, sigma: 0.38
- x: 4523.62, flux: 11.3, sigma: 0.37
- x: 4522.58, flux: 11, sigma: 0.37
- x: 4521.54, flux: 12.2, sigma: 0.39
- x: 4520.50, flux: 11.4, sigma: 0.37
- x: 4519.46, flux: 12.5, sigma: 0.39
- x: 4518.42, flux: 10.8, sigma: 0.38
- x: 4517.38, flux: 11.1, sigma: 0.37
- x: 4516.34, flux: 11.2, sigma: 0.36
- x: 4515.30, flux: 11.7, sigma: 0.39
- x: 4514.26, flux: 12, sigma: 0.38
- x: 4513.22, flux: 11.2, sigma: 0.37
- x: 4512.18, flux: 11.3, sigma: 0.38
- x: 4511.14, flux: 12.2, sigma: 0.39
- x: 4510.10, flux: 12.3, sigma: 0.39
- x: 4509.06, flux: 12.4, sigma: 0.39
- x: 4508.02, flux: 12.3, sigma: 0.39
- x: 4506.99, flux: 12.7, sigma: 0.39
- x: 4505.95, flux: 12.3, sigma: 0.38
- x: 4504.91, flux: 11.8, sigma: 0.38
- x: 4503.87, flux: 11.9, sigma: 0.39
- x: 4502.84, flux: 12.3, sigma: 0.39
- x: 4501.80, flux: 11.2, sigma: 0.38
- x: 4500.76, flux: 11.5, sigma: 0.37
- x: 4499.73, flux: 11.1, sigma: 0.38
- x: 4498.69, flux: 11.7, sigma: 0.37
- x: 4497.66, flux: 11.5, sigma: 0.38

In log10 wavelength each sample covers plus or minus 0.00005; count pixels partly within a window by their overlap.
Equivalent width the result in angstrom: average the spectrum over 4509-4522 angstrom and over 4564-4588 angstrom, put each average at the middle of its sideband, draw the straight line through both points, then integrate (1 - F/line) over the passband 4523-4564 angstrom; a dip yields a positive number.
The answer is 1.7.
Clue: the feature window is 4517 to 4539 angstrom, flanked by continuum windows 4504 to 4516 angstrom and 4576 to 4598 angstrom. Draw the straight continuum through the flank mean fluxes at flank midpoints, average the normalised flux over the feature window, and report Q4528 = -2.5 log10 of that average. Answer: 0.08 mag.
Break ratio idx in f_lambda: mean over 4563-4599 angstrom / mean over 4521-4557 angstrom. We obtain 1.04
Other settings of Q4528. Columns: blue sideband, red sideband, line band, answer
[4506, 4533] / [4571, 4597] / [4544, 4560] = 0.03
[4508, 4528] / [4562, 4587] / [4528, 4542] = 0.06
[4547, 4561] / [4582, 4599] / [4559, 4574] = -0.02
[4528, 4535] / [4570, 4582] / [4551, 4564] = -0.03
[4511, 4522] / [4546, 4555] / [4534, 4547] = 0.01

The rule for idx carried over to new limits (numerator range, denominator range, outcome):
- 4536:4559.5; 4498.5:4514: 0.93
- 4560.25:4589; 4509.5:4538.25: 1.01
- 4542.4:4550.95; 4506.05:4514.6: 0.90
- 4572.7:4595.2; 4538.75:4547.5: 1.02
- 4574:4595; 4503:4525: 0.96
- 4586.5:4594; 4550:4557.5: 1.04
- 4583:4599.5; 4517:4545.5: 1.03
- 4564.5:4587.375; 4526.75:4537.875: 1.07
